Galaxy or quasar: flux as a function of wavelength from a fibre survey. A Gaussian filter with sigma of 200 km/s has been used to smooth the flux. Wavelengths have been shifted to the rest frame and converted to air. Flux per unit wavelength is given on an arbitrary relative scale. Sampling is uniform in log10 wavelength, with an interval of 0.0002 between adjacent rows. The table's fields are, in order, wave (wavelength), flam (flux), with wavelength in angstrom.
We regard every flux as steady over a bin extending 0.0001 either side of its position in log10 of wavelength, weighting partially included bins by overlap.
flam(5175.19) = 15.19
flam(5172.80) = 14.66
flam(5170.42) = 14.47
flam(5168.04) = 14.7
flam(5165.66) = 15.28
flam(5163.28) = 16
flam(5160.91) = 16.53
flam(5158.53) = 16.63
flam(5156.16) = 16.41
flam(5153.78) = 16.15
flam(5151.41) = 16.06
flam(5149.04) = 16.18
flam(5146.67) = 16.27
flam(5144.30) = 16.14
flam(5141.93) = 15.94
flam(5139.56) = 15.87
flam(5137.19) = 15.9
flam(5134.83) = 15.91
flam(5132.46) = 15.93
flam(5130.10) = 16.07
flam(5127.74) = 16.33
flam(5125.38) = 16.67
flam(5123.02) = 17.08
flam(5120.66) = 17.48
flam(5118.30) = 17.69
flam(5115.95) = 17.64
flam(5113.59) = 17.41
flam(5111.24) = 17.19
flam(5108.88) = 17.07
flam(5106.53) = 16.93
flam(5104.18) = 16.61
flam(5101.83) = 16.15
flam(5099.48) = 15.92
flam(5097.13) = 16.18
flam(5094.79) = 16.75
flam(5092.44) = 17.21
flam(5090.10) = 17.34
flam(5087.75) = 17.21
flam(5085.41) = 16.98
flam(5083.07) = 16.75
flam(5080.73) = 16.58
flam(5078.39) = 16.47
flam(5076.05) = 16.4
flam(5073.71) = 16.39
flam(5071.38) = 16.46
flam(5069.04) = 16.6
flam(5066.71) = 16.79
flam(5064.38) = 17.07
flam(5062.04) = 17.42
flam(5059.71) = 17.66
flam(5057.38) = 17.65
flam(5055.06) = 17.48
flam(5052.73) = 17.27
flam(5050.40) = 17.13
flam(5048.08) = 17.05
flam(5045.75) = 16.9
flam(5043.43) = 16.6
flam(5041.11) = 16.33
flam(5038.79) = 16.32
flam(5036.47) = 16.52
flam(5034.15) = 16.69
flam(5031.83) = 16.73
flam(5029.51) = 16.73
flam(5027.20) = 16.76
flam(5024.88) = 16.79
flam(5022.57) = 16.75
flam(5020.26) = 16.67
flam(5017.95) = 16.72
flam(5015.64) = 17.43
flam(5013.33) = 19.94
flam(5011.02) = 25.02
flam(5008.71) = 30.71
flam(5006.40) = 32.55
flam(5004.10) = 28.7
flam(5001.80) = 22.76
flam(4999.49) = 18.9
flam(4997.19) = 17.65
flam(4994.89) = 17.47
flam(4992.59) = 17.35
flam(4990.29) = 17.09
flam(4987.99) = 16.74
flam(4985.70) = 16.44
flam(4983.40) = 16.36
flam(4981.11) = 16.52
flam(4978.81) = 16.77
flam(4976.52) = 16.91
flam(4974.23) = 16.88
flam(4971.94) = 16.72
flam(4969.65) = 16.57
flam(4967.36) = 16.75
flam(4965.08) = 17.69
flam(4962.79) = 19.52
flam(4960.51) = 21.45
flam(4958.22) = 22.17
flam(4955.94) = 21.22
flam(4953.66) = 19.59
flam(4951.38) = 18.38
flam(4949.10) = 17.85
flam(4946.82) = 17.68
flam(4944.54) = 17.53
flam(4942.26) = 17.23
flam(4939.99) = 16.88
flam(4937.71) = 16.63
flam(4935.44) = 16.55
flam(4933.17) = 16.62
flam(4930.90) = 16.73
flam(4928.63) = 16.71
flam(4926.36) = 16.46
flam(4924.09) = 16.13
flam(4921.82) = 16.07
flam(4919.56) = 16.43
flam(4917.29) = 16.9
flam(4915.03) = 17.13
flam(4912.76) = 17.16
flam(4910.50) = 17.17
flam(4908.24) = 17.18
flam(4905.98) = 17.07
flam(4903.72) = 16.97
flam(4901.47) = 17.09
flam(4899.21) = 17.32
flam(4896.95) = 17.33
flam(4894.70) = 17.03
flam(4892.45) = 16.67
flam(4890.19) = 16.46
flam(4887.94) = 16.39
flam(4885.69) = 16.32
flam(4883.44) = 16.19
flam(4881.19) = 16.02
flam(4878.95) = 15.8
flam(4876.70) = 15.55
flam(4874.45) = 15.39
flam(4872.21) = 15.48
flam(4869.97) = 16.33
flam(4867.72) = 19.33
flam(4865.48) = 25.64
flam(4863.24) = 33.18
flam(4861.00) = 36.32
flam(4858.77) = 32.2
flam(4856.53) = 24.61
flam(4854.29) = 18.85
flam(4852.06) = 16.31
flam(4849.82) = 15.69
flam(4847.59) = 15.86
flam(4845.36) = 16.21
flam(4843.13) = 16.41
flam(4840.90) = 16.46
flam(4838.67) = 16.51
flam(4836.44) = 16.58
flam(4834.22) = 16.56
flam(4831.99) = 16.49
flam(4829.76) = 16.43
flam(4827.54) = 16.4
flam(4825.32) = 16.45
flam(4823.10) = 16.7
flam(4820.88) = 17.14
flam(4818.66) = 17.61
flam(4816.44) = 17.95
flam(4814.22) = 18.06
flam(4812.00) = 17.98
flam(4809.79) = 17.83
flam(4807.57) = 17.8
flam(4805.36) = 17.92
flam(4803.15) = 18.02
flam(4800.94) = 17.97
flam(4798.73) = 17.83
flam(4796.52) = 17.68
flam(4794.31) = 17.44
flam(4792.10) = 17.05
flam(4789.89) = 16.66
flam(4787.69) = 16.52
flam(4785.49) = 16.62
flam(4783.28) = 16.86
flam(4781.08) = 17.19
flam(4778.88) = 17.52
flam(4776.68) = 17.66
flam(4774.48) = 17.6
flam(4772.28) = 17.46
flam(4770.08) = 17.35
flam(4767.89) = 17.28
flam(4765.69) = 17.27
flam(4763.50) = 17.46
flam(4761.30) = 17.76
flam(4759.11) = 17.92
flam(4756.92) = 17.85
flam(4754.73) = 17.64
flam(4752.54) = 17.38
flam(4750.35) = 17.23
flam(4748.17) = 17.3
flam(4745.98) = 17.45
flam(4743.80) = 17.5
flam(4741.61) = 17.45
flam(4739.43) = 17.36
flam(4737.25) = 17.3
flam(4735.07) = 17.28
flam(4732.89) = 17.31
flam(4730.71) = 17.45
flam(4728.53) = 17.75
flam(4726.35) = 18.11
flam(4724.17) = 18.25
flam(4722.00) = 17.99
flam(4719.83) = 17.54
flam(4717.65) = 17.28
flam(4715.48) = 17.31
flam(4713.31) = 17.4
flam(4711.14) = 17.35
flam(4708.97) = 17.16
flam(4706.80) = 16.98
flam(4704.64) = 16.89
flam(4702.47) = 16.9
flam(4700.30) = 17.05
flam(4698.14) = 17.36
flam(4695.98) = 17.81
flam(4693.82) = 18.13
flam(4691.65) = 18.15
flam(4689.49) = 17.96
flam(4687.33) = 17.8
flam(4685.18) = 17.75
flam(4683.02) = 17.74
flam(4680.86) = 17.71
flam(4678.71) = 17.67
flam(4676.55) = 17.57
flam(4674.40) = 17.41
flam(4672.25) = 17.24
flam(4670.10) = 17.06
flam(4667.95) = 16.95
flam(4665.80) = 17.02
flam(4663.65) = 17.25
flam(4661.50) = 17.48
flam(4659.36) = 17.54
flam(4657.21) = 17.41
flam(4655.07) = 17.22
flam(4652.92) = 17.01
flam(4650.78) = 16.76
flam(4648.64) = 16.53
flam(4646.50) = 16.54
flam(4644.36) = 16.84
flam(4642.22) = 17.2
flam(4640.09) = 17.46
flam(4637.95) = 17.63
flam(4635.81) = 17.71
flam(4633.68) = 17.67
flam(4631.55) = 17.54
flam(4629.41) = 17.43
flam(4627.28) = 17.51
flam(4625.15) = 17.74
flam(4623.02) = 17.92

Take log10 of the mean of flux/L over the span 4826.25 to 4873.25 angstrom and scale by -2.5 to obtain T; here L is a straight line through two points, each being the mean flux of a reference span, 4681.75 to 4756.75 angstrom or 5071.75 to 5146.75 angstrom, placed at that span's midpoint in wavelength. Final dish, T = -0.16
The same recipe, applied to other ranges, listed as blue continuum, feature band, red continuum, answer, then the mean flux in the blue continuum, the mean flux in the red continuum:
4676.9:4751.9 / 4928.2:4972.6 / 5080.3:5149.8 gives -0.07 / 17.5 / 16.6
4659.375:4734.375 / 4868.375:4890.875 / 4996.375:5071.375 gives 0.14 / 17.5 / 18.8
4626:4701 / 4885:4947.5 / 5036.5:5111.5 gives 0.01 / 17.4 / 16.8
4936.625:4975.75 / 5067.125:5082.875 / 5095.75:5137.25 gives 0.04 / 18.3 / 16.7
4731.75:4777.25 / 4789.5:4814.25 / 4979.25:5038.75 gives 0.01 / 17.5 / 19.2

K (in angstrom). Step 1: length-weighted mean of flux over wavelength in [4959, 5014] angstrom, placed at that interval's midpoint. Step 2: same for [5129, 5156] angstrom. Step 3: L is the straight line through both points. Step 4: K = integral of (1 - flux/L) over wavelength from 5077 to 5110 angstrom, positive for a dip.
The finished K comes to 0.9 angstrom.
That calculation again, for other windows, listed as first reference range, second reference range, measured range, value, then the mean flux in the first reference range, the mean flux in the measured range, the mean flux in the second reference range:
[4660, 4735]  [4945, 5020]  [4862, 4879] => -1.14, 17.5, 19.9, 19.5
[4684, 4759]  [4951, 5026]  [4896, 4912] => 1.39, 17.5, 17.2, 19.4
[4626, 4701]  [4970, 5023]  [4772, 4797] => 1.39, 17.4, 17.2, 19.5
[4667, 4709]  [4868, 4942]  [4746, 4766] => -0.39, 17.5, 17.5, 16.6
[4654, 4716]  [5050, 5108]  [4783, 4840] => 0.15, 17.4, 17.2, 16.9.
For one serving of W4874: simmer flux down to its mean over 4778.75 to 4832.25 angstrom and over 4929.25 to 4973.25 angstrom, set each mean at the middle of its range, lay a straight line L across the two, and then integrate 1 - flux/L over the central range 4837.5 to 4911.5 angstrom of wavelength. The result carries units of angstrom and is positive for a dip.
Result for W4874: -4.39 angstrom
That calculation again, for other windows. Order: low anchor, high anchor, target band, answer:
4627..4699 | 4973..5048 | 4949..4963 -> -1.3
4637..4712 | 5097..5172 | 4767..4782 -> -0.3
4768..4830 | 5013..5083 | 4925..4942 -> 0.4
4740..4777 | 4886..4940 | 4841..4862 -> -4.9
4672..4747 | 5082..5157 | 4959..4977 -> -1.0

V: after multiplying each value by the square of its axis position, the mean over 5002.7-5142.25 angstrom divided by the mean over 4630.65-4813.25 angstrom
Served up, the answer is 1.2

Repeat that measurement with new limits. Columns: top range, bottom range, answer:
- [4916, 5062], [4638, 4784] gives 1.17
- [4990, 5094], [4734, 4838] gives 1.17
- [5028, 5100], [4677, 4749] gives 1.11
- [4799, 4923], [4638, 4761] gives 1.11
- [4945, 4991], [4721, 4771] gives 1.12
